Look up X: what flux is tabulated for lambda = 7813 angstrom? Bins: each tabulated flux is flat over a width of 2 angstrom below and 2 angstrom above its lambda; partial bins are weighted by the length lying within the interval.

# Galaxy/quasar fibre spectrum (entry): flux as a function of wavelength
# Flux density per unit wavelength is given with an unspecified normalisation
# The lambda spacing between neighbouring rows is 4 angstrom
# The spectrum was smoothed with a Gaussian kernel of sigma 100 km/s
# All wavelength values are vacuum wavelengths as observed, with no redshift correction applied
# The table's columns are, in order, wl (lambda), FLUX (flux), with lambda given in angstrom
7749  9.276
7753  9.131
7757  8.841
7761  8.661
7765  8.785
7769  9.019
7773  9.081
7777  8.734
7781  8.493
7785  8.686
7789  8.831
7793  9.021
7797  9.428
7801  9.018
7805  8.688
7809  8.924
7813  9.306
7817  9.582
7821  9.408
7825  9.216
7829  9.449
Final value 9.306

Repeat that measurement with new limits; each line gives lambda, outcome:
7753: 9.131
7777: 8.734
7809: 8.924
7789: 8.831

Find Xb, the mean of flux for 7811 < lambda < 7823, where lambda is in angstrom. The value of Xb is 9.43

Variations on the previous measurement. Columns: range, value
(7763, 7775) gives 8.96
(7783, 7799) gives 8.99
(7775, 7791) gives 8.69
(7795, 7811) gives 9.01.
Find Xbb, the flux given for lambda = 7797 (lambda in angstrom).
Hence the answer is 9.428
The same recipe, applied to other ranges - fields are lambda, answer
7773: 9.081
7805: 8.688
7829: 9.449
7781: 8.493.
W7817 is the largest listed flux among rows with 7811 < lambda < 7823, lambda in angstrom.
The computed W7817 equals 9.582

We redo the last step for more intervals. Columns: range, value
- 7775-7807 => 9.428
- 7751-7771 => 9.131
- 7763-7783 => 9.081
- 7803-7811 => 8.924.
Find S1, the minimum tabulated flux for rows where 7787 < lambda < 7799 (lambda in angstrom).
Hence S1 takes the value 8.831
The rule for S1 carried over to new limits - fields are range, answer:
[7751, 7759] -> 8.841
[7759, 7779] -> 8.661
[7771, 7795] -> 8.493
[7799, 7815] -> 8.688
